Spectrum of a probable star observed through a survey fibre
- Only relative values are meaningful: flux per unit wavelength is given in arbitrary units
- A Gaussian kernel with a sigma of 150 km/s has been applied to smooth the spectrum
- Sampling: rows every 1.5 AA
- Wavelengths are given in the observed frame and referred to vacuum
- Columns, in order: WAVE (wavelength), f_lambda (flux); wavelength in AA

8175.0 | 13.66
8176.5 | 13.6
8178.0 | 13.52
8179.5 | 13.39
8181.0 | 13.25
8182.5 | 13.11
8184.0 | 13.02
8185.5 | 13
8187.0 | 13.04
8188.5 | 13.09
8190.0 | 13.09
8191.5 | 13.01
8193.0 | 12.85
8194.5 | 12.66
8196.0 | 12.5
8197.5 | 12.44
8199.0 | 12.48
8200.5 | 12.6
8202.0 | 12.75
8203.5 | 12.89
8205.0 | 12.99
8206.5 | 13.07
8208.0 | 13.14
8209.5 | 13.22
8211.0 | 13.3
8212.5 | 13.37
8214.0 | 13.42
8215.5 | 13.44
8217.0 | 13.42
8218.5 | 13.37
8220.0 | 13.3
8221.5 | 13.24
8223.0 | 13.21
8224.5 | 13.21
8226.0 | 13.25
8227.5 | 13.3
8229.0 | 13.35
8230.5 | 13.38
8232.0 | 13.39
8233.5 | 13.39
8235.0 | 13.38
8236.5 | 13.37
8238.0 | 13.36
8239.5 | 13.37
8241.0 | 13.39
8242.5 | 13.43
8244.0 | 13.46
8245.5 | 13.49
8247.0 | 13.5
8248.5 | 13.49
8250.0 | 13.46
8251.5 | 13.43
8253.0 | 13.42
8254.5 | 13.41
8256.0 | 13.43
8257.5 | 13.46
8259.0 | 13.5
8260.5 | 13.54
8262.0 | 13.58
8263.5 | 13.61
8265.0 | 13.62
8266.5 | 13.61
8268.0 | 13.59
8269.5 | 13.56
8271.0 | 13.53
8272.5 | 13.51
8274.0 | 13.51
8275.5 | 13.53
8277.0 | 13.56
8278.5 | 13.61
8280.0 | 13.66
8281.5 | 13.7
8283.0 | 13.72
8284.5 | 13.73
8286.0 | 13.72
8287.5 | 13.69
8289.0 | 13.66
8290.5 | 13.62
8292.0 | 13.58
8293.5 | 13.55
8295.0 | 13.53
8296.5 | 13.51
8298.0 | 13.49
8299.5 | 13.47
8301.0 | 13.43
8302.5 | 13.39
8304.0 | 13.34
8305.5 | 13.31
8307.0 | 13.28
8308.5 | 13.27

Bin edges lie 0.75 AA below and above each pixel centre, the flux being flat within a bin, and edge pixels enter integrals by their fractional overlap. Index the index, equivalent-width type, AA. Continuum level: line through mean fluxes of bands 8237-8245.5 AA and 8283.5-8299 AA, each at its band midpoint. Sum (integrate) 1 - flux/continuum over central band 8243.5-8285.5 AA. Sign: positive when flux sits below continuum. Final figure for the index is -0.14 AA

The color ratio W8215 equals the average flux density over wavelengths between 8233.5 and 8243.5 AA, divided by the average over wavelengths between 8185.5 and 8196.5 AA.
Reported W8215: 1.04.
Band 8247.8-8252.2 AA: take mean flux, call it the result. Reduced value 13.5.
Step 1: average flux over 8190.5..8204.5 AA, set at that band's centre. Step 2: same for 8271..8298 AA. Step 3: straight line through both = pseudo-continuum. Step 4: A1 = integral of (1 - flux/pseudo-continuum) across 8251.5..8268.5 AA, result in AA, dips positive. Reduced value -0.2 AA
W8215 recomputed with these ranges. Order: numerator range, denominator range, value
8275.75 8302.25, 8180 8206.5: 1.06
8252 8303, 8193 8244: 1.03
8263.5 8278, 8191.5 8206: 1.07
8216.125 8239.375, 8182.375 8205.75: 1.04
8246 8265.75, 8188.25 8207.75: 1.05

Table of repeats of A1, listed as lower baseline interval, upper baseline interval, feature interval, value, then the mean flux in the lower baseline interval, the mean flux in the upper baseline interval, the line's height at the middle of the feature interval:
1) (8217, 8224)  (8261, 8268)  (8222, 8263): 0.1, 13.3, 13.6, 13.4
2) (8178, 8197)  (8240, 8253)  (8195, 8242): 0.3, 13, 13.5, 13.2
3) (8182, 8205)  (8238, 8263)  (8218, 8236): -0.2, 12.8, 13.5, 13.2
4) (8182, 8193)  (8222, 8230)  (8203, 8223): -0.1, 13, 13.3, 13.2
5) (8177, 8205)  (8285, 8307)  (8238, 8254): -0.2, 12.9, 13.5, 13.2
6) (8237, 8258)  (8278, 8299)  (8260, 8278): 0.0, 13.4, 13.6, 13.5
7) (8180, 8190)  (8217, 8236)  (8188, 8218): 0.5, 13.1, 13.3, 13.2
